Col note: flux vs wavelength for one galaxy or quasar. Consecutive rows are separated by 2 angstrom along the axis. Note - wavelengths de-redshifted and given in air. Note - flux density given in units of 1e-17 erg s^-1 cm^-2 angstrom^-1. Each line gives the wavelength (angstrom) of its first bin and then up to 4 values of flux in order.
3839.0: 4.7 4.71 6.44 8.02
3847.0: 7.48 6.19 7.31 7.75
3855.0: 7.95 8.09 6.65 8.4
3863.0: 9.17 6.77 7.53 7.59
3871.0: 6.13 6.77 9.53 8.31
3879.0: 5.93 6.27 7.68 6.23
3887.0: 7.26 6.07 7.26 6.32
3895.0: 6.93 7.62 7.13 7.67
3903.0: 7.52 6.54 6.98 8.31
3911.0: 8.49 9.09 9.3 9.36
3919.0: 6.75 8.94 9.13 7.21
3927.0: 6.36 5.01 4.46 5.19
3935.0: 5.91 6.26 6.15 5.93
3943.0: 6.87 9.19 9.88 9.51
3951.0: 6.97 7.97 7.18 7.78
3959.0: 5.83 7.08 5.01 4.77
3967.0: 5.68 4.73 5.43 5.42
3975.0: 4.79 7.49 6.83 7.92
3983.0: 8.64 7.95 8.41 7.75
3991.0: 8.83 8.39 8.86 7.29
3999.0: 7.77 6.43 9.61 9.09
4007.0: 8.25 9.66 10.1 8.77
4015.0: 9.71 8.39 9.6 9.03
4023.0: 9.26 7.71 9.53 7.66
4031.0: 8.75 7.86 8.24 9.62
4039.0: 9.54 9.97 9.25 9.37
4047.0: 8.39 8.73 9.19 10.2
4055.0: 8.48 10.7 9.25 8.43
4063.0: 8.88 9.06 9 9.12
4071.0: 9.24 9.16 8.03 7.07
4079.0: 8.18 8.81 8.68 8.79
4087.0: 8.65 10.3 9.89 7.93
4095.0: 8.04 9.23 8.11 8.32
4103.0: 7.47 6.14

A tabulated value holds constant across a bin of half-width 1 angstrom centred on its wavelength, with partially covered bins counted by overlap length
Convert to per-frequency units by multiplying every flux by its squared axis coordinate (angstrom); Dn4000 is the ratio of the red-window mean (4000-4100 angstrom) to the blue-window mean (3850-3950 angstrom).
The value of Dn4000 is 1.30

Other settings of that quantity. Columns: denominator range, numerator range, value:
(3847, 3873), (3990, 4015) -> 1.25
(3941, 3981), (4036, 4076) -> 1.42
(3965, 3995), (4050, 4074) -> 1.37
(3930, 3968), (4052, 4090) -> 1.42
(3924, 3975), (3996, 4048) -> 1.42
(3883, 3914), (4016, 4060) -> 1.33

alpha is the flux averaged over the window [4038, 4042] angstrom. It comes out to 9.75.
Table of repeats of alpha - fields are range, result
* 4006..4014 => 9.2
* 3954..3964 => 6.58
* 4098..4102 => 8.21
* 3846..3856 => 7.34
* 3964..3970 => 5.06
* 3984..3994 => 8.27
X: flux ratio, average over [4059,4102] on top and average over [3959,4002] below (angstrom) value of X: 1.26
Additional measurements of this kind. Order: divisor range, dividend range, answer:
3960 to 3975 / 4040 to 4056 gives 1.70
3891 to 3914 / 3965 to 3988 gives 0.88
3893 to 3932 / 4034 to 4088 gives 1.20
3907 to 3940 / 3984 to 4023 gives 1.19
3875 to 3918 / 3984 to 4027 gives 1.15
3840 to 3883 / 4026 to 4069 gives 1.24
